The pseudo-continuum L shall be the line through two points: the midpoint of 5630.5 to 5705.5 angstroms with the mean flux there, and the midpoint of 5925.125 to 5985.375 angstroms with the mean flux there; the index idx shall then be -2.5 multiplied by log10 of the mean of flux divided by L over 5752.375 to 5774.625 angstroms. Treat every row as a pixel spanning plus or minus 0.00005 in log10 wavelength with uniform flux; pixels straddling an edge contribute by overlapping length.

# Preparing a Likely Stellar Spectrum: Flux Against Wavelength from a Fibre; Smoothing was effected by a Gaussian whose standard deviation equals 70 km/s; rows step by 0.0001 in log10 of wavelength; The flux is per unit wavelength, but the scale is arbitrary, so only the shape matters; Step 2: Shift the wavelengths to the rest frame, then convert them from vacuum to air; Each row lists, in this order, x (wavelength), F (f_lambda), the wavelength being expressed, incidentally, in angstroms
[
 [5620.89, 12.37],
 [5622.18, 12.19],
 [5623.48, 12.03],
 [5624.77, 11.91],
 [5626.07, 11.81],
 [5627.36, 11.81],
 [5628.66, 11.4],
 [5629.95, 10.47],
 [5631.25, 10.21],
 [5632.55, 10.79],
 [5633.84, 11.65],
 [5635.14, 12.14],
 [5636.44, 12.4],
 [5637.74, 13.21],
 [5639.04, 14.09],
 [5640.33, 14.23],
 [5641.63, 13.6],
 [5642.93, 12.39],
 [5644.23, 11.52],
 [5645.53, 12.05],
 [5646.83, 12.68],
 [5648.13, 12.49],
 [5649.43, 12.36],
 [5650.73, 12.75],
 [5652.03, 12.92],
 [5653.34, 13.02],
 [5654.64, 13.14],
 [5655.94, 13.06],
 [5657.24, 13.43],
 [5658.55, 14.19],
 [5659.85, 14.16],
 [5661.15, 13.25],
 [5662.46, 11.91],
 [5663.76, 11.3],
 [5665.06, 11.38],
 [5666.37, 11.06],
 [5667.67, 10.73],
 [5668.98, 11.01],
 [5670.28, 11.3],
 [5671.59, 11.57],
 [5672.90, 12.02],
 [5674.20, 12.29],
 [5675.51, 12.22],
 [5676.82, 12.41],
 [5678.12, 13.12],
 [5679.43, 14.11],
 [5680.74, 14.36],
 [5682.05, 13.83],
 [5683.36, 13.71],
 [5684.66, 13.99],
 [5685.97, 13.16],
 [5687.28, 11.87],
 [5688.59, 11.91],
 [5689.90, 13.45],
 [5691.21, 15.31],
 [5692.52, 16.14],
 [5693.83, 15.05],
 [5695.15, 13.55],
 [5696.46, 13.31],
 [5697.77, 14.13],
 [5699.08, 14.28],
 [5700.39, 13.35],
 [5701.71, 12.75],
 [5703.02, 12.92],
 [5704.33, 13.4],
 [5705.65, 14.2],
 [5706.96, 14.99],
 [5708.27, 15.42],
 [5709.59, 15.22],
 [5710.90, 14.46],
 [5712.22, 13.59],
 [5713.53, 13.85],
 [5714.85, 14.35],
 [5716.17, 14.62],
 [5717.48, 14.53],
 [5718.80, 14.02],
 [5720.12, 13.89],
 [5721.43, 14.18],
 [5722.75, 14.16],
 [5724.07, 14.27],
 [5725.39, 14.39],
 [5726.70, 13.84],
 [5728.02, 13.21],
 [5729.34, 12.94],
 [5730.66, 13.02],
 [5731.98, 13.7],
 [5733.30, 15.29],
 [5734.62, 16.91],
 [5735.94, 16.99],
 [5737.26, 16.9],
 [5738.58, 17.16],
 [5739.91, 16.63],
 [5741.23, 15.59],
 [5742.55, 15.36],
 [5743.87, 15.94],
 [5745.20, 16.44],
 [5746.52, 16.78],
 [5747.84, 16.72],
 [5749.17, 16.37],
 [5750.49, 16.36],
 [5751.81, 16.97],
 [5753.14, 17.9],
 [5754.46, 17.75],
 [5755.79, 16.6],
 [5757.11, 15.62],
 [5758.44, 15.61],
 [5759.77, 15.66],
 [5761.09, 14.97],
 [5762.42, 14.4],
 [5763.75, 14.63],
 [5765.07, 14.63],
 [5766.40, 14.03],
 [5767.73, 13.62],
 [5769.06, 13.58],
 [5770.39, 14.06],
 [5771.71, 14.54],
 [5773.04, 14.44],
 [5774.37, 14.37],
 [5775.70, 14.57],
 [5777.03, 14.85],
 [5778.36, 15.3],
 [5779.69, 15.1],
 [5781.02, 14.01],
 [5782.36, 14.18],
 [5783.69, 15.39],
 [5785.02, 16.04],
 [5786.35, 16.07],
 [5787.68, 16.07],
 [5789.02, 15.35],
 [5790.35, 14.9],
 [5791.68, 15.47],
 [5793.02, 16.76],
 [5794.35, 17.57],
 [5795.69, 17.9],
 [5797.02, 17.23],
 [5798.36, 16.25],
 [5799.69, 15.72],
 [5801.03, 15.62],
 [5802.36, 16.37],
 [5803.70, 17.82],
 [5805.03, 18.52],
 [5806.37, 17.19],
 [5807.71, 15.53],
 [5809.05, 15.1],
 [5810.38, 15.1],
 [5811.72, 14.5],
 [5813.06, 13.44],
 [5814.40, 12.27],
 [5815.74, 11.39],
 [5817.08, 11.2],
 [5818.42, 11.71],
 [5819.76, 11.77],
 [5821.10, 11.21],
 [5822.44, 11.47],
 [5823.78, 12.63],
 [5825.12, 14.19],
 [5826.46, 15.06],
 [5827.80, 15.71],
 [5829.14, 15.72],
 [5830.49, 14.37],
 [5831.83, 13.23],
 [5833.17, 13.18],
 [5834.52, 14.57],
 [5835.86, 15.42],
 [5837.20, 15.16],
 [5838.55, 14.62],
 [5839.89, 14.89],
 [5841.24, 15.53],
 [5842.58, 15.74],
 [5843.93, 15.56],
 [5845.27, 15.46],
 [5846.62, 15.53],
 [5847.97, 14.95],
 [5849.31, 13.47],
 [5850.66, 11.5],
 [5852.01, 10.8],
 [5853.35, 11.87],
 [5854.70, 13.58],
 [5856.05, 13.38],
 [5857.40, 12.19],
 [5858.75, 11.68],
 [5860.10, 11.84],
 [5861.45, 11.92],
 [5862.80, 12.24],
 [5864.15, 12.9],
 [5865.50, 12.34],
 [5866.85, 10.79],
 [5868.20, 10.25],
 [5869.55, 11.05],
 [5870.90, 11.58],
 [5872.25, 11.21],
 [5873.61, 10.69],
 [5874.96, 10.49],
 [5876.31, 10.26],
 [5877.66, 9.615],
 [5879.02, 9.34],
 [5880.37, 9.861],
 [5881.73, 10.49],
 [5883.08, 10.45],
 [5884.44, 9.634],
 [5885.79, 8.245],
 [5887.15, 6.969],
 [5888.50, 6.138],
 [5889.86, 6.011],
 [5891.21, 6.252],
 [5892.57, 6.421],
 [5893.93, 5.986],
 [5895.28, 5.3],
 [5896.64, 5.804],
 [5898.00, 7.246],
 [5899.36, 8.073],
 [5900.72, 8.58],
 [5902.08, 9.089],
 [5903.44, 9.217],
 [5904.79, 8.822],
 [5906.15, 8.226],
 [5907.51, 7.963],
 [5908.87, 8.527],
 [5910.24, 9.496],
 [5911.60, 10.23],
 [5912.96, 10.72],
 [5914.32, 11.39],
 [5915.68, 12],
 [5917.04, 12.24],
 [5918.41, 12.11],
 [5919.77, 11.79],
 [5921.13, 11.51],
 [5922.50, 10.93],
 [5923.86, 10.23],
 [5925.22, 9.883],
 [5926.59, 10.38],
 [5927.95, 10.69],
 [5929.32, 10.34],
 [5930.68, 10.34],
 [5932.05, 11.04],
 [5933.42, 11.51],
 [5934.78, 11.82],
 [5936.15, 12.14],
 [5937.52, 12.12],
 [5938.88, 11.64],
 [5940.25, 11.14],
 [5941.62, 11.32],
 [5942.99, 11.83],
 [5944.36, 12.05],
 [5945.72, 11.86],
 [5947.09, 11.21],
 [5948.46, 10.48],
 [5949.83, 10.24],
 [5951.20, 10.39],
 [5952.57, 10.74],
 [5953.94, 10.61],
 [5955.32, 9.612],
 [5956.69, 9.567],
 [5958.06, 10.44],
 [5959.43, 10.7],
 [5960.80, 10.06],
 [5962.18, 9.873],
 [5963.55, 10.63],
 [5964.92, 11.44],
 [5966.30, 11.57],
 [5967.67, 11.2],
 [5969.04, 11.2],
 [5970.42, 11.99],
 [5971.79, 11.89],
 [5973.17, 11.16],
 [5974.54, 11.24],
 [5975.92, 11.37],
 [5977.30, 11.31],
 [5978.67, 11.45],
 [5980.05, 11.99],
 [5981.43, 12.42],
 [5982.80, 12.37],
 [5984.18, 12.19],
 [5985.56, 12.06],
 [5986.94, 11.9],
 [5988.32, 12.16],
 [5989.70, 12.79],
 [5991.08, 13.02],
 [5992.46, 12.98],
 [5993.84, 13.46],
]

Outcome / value -0.22 mag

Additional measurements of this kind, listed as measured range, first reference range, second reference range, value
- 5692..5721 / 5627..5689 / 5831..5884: -0.137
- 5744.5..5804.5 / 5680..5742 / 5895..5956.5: -0.192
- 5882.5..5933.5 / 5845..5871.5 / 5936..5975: 0.261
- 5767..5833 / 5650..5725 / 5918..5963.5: -0.200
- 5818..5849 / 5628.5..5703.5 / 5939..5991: -0.193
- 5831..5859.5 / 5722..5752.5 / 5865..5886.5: -0.206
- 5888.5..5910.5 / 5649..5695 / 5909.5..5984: 0.459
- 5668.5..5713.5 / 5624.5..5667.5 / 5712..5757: 0.032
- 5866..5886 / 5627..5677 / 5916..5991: 0.119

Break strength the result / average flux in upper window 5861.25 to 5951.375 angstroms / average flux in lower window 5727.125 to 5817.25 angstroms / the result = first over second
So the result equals 0.7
